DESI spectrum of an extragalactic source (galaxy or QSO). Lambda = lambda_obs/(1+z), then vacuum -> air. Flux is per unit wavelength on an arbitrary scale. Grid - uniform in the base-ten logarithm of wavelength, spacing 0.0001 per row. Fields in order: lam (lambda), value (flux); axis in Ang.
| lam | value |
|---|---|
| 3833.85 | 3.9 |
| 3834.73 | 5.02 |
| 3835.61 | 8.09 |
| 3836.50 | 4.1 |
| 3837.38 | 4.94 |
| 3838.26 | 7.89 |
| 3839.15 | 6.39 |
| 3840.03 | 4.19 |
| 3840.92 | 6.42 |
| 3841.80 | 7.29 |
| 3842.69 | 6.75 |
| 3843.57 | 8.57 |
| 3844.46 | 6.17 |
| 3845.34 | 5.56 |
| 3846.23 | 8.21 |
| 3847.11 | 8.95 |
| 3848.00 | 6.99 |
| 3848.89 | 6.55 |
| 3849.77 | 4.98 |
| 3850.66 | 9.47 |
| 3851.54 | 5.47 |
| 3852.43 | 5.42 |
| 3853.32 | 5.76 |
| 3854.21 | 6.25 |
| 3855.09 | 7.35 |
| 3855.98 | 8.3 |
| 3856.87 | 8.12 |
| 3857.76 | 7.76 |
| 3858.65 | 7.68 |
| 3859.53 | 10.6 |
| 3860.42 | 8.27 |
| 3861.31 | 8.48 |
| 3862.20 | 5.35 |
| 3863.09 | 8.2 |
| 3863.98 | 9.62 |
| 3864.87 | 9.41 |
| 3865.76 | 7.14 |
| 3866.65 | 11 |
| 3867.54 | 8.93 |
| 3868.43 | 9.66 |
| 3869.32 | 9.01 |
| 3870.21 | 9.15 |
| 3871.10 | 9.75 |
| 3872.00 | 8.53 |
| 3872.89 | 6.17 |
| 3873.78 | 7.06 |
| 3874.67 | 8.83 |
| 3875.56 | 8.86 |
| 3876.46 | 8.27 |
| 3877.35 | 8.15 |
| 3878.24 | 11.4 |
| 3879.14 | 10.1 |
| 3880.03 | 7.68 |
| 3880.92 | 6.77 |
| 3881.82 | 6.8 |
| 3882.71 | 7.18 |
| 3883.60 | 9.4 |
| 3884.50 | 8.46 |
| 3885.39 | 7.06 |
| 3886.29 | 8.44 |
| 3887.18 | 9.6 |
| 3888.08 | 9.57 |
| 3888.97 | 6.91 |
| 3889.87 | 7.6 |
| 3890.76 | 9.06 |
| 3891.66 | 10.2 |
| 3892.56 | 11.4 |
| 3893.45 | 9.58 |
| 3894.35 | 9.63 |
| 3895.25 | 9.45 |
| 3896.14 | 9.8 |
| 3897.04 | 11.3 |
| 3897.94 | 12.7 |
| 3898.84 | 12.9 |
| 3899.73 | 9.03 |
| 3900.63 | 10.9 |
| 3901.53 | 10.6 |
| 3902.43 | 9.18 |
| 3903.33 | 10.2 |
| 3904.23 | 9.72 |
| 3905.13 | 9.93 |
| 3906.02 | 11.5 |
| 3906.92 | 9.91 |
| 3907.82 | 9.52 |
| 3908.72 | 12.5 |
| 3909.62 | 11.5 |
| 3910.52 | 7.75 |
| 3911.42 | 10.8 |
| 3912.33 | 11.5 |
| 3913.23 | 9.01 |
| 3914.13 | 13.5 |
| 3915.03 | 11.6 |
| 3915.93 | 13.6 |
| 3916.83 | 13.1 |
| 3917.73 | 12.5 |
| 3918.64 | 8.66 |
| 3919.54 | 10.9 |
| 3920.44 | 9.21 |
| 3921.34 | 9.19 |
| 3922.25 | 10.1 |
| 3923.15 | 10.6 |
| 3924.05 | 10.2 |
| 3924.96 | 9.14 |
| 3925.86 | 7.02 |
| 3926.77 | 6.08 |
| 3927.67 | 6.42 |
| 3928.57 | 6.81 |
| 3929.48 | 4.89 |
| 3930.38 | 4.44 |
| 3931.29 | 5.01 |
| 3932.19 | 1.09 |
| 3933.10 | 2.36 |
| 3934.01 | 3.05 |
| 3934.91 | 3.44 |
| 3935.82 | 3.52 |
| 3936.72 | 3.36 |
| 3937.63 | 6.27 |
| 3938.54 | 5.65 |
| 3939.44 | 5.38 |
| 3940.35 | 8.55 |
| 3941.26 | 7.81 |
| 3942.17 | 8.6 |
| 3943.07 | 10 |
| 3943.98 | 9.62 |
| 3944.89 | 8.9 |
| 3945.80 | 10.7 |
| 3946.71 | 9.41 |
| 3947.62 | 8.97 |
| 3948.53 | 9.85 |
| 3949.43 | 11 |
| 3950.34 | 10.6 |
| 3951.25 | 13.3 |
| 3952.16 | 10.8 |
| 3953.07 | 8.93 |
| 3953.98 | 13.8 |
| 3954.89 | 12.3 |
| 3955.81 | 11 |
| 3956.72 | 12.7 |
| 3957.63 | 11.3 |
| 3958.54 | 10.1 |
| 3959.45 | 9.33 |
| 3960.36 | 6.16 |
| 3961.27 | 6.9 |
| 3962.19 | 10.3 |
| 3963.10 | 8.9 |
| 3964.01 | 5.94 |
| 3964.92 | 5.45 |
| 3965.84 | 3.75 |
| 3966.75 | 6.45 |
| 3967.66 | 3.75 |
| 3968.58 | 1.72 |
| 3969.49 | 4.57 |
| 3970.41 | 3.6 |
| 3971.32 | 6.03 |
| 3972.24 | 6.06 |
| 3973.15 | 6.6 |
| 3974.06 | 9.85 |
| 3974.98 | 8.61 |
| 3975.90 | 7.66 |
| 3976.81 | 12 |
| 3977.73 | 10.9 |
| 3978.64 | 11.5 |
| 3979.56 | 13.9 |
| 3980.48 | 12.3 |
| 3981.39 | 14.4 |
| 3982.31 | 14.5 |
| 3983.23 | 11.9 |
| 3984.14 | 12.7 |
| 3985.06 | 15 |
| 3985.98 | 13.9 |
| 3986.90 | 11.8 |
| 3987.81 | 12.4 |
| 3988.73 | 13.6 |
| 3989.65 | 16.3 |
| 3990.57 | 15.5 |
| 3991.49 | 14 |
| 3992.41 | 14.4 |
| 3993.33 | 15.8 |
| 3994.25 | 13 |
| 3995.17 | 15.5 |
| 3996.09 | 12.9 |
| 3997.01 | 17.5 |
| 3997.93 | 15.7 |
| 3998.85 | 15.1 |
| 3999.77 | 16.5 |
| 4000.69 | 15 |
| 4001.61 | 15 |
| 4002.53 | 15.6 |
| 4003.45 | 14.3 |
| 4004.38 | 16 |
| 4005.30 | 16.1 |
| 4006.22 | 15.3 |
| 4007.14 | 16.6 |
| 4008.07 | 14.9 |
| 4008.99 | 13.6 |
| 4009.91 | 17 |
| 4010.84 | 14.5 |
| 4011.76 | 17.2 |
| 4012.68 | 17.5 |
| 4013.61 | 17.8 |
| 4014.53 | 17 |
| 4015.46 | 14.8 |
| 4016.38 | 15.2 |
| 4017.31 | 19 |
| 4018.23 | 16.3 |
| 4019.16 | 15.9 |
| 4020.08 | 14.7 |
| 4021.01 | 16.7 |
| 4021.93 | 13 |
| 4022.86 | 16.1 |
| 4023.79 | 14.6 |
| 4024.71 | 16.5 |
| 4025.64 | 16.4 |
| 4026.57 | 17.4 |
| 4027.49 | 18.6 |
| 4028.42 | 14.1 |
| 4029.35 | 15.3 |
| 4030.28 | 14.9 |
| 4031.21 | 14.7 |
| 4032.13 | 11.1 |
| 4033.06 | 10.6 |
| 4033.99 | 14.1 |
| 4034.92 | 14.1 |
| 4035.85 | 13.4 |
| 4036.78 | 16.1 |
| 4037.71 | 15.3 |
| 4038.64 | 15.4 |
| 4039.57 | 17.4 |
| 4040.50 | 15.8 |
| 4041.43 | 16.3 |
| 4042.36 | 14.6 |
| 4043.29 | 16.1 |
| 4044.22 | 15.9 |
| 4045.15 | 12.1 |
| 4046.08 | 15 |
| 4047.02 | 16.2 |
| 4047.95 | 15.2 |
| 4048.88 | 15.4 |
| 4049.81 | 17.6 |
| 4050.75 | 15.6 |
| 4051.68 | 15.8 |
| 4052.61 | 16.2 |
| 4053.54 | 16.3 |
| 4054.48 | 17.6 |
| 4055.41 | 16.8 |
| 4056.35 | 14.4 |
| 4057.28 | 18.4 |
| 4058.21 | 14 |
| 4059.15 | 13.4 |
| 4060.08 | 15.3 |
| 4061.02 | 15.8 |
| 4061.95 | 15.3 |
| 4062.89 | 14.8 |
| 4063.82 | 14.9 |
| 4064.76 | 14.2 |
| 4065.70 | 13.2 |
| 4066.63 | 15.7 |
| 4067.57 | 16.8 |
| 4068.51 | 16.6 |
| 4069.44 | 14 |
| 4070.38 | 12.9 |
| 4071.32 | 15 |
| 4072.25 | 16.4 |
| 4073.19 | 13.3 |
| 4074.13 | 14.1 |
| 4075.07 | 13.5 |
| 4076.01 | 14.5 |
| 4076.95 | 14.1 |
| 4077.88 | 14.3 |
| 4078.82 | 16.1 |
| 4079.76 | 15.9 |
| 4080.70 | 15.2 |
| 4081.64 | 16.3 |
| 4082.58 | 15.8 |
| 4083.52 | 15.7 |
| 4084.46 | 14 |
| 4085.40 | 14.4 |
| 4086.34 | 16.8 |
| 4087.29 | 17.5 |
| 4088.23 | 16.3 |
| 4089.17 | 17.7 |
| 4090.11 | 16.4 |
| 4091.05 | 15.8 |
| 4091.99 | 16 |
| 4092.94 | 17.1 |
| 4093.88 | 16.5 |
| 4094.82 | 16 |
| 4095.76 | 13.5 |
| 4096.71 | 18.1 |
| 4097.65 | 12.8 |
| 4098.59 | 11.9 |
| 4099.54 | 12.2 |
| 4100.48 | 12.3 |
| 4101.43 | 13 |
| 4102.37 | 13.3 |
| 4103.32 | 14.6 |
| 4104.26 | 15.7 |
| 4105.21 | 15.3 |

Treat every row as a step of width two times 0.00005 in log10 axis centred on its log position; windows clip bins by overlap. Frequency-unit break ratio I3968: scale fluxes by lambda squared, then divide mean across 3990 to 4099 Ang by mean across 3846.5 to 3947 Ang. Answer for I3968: 1.9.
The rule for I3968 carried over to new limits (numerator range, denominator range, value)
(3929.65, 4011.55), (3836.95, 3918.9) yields 1.25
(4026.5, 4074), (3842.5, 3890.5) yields 2.08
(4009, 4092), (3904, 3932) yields 1.74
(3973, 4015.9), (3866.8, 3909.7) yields 1.60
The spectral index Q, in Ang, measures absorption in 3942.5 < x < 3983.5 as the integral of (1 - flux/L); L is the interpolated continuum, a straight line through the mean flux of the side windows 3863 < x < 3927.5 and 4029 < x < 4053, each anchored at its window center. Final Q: 9.6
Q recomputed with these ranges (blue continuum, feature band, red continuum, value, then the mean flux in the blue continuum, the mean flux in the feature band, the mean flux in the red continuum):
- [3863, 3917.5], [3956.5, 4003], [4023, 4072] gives 6.8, 9.63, 11.1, 15.3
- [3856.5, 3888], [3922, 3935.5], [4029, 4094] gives 5.8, 8.5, 5.96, 15.3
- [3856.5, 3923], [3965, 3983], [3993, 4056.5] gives 6.8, 9.51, 8.31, 15.5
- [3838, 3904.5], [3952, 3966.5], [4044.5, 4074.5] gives 3.0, 8.4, 9.15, 15.3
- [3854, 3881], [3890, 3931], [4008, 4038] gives 1.7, 8.49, 9.9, 15.4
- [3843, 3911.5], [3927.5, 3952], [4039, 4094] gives 8.9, 8.75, 7.06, 15.5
